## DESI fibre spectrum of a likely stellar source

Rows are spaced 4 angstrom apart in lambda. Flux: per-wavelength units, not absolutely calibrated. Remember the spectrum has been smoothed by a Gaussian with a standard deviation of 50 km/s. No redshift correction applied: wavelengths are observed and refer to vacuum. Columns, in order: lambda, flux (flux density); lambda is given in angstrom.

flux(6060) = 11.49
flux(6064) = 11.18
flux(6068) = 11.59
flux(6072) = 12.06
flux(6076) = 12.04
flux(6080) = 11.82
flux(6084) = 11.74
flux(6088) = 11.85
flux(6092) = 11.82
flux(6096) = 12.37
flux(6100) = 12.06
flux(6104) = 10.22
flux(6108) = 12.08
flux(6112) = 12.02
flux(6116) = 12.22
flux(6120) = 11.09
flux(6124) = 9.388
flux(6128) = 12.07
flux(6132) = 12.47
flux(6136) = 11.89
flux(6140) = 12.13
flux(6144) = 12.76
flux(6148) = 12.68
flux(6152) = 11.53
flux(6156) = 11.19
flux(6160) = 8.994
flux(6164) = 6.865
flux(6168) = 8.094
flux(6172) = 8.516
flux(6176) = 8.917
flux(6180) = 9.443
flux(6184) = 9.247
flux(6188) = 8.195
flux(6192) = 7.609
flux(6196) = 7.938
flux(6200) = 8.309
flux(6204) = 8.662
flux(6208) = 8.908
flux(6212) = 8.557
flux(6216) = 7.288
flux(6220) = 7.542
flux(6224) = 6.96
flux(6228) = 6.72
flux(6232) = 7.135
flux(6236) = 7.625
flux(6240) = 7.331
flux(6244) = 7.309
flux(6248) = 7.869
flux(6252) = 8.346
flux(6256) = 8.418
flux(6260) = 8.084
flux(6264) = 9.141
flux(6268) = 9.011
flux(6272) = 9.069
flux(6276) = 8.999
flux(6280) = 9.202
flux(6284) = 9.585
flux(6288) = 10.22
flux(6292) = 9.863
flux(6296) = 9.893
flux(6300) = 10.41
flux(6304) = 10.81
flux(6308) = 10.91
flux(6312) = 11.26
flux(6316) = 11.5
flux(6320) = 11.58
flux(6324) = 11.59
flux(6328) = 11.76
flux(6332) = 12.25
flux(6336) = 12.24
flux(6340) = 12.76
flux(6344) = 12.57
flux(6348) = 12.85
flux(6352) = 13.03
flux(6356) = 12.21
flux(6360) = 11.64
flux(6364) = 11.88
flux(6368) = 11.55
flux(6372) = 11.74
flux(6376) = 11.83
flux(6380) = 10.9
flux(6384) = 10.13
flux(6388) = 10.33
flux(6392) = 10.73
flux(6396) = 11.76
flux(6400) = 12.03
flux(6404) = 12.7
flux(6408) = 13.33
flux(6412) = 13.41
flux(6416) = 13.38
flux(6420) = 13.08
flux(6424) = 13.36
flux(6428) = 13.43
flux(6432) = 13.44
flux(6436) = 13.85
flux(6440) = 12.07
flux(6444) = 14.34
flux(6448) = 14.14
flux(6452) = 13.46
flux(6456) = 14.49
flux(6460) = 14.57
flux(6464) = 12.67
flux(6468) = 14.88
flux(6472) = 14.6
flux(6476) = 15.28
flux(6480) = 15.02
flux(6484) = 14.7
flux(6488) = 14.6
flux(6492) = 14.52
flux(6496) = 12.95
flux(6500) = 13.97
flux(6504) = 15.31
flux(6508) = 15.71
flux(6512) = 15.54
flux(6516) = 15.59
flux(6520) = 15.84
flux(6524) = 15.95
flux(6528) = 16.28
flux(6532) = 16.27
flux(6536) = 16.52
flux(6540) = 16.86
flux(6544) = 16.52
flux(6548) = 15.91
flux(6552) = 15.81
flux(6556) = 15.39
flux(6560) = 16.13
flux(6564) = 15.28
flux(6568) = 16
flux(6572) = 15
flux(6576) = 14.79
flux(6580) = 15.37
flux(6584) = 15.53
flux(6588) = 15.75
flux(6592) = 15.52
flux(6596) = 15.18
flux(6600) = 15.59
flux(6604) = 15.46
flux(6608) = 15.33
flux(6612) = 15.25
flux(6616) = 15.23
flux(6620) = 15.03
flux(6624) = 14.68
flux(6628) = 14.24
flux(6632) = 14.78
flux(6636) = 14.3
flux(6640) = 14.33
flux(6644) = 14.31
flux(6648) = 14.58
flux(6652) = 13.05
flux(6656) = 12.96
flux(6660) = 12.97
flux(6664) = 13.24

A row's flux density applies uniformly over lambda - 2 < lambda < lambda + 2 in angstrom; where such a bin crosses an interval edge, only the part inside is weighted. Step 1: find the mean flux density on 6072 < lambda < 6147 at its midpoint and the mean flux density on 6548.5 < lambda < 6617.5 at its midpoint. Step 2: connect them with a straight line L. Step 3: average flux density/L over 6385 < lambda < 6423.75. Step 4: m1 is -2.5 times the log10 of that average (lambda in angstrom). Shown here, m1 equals 0.15 mag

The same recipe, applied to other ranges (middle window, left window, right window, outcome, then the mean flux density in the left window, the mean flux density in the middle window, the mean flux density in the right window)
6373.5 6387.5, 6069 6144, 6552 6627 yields 0.25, 11.8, 10.9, 15.4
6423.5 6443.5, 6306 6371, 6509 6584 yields 0.03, 12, 13.3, 15.8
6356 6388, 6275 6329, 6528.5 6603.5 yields 0.05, 10.5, 11.4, 15.8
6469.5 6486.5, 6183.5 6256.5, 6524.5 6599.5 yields -0.08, 7.85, 14.9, 15.8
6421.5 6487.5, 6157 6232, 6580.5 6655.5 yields -0.14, 8.17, 14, 14.9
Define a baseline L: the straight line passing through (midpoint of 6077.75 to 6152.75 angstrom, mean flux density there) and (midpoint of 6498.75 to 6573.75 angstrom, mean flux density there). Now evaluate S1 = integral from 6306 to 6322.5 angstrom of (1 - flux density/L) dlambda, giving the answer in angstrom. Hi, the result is 2.9 angstrom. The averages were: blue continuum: 11.8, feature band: 11.3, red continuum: 15.8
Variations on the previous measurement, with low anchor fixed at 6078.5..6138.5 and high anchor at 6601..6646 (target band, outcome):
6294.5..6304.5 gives 1.96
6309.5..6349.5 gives 3.13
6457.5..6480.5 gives -0.97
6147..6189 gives 9.27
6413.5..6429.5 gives 0.33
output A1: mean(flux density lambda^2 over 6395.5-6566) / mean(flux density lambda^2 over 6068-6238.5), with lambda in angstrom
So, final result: 1.62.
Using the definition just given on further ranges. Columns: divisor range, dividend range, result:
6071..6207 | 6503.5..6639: 1.68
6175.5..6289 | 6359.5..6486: 1.66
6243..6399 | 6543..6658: 1.54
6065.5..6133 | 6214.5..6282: 0.72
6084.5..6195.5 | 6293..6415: 1.18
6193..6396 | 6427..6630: 1.62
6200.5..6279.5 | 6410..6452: 1.77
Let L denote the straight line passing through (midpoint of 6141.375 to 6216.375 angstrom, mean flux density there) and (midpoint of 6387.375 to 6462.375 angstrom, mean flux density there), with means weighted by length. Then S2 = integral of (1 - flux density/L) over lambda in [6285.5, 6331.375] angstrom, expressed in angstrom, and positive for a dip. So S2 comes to 1.4 angstrom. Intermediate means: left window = 9.21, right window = 13.1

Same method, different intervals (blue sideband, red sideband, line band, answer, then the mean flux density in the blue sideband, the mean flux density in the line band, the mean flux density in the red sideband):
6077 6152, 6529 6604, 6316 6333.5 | 2.4 angstrom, 11.8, 11.7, 15.7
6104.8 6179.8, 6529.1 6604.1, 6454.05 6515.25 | 0.7 angstrom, 10.8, 14.6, 15.7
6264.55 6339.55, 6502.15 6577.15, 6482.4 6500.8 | 0.8 angstrom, 10.6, 14.1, 15.8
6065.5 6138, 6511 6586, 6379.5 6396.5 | 4.4 angstrom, 11.7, 10.7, 15.8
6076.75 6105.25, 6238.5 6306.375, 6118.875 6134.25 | -0.1 angstrom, 11.8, 11.3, 9.06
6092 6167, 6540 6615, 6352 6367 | 1.6 angstrom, 11.3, 12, 15.6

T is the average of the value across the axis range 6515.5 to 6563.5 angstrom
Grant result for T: 16.1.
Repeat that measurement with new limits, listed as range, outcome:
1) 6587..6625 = 15.3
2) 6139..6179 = 10.1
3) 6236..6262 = 7.87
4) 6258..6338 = 10.4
